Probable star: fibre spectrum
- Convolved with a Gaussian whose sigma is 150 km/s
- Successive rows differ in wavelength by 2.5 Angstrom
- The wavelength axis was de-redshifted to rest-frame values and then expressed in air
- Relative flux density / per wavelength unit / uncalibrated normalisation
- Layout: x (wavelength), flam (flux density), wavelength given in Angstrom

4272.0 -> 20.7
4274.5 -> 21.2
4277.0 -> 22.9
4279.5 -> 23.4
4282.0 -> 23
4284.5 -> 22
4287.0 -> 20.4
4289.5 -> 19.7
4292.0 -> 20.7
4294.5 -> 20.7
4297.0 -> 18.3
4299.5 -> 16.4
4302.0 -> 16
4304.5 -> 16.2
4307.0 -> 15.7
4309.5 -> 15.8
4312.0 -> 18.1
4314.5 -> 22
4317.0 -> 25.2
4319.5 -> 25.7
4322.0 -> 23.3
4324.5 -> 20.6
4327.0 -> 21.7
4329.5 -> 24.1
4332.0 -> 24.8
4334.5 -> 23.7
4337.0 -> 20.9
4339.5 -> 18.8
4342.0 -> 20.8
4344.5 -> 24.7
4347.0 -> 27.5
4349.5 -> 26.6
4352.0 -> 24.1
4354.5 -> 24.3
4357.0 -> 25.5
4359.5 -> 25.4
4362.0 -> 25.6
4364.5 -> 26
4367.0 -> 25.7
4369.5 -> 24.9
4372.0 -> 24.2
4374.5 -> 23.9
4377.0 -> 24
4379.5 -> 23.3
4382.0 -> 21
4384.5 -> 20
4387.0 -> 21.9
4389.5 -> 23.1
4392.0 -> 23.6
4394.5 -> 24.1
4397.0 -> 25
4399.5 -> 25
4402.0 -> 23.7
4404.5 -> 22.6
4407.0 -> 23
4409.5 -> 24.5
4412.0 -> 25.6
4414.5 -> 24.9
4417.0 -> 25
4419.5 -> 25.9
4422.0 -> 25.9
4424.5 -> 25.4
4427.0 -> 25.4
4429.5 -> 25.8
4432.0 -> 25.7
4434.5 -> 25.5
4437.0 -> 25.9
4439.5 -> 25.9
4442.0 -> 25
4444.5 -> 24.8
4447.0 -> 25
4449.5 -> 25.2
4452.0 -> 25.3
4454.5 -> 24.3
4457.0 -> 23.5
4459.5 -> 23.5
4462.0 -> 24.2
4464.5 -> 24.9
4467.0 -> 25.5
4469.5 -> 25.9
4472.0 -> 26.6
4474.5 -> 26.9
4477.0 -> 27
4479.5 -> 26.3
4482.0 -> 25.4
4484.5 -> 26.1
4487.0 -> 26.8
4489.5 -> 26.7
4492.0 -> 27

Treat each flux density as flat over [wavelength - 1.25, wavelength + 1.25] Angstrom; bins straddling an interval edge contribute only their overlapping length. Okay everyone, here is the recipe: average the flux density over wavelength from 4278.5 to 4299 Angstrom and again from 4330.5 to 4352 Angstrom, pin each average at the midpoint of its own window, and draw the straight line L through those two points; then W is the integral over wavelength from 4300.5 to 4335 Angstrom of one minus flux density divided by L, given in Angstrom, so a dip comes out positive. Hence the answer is 2.4 Angstrom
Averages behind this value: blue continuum 20.8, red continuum 23.5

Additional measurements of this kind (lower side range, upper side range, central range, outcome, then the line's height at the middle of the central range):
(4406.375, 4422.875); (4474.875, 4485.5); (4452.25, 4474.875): 0.9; 25.9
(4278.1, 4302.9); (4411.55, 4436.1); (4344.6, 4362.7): -2.3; 22.7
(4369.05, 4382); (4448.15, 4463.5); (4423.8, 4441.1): -1.1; 24.2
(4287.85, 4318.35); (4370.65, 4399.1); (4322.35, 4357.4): -4.4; 20.8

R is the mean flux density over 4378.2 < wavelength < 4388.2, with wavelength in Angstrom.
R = 21.6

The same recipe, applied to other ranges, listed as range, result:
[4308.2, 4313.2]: 16.9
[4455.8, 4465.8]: 24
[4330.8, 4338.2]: 23.1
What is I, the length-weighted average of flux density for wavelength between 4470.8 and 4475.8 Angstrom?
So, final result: 26.8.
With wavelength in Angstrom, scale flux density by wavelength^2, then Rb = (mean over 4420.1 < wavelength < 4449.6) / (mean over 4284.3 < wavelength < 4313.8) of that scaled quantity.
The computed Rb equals 1.5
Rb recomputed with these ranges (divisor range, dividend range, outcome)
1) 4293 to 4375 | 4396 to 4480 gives 1.18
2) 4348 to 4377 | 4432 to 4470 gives 1.04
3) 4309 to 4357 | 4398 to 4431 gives 1.12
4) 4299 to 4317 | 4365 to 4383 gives 1.39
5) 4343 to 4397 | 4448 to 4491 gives 1.10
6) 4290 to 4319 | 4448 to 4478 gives 1.44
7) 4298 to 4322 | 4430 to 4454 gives 1.40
